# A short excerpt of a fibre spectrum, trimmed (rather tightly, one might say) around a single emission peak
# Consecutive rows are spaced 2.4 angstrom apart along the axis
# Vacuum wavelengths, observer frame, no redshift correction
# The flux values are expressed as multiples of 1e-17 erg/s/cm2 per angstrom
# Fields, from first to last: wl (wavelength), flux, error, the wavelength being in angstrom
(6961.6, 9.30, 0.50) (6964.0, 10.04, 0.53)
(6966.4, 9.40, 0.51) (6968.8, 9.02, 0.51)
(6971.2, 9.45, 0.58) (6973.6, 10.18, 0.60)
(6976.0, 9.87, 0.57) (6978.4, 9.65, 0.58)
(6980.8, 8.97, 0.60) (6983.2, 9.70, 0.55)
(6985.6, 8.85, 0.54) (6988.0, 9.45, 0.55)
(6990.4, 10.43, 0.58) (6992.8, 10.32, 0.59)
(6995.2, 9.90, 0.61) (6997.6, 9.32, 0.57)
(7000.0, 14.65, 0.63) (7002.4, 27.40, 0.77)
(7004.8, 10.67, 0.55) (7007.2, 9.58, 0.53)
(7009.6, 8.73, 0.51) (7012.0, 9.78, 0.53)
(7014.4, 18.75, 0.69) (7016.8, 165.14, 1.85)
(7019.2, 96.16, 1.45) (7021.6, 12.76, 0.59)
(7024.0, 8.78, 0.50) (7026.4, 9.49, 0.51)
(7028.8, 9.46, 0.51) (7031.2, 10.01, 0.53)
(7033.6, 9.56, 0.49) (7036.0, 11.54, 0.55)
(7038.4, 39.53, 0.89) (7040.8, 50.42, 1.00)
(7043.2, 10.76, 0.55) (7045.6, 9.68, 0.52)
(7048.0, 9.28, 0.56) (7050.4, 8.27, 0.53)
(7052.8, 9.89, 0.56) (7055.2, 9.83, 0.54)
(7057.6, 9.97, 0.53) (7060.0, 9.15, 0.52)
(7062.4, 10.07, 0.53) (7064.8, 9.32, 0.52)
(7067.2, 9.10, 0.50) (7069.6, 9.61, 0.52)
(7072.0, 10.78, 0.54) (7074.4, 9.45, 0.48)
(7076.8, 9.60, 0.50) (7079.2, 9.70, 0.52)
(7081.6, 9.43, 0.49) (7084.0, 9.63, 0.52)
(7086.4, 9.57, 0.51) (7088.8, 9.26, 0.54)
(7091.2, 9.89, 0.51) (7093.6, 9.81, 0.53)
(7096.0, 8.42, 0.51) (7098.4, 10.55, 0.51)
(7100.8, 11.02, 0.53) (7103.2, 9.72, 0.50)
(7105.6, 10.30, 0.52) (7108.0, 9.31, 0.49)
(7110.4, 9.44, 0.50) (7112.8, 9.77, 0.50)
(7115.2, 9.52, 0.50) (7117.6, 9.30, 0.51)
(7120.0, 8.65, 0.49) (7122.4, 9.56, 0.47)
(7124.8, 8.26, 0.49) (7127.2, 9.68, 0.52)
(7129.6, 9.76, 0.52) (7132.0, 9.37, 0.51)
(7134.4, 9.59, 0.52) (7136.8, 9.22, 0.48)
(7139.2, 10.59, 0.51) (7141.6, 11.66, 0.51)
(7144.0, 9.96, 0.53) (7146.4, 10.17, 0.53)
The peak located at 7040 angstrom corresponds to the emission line [N II]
